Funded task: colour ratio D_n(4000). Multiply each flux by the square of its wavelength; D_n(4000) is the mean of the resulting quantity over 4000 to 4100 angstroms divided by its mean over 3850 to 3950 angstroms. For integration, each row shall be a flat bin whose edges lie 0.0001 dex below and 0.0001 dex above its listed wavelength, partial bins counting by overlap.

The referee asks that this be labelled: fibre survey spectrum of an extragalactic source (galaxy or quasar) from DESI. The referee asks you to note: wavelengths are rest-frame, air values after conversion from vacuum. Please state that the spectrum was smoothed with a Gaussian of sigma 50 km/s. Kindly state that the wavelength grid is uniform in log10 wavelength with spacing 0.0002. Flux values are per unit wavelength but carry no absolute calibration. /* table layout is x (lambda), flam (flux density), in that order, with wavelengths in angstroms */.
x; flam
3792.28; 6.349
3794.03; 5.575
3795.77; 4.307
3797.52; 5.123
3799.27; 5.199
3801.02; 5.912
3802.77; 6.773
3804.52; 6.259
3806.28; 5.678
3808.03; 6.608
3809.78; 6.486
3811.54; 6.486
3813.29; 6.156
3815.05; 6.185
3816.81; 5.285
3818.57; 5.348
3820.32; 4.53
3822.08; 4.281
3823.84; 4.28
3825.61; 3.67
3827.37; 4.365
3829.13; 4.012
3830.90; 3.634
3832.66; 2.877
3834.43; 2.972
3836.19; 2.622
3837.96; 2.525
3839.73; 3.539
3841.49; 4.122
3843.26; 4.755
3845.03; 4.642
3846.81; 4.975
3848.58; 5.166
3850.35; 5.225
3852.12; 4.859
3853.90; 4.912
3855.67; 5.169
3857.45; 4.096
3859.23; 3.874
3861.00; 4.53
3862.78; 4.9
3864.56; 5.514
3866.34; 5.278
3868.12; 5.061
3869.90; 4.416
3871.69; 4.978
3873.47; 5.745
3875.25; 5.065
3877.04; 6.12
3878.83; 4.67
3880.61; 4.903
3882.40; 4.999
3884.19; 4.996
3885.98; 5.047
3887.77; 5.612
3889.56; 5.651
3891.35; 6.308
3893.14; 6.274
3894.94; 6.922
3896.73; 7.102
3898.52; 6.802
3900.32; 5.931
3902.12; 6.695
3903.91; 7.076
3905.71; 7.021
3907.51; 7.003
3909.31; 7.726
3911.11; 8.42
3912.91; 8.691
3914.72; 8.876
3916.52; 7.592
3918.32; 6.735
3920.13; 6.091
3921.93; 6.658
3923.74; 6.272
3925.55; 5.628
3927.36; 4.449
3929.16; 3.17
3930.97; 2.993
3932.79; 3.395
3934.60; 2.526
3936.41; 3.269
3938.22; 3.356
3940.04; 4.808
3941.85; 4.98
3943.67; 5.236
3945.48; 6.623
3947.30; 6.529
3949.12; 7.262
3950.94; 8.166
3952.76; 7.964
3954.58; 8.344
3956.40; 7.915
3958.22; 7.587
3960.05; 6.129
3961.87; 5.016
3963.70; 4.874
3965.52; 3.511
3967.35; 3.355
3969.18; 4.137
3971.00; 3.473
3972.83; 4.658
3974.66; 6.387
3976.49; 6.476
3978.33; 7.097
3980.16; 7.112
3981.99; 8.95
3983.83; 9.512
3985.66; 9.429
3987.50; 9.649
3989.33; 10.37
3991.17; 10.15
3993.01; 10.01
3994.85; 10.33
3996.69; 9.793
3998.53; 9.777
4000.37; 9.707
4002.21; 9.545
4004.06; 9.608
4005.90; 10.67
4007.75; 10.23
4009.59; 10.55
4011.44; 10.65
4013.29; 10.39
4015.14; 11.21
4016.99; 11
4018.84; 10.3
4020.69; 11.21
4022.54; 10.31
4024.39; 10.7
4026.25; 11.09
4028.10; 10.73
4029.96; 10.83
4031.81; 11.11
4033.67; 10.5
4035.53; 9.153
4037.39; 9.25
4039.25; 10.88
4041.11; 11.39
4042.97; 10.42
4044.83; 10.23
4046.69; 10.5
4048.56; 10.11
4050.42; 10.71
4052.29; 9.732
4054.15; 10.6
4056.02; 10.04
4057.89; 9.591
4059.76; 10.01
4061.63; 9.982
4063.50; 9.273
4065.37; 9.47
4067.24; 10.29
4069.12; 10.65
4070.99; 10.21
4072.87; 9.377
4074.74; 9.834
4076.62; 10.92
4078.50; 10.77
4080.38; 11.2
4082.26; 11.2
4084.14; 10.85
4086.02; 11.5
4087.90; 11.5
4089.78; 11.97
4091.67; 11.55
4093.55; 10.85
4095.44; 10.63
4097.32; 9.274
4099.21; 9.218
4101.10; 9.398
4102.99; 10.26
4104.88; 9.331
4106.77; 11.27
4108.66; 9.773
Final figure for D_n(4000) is 2.0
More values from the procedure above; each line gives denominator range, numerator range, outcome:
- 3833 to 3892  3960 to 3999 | 1.63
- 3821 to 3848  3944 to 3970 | 1.73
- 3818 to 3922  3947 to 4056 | 1.79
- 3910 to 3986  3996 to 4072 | 1.79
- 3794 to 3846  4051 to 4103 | 2.47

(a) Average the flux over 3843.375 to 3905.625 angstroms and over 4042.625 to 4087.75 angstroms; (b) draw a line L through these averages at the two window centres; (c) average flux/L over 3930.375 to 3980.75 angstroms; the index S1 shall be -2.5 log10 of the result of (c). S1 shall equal 0.345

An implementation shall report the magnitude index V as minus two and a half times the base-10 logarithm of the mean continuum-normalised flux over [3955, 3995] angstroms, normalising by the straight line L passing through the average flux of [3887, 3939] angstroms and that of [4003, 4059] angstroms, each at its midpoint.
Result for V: 0.192 mag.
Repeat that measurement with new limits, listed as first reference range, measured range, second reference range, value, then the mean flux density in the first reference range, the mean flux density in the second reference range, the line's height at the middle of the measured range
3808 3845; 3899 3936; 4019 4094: 0.11 mag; 4.46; 10.5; 6.86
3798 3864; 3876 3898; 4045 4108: 0.06 mag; 4.78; 10.4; 6.06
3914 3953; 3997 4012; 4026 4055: -0.15 mag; 5.52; 10.4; 8.78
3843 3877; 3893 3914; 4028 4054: -0.15 mag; 4.94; 10.4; 6.25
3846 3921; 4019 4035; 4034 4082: -0.14 mag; 5.89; 10.2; 9.44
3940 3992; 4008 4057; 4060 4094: -0.16 mag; 6.78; 10.6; 9.08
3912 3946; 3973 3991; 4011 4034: 0.03 mag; 5.32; 10.8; 8.41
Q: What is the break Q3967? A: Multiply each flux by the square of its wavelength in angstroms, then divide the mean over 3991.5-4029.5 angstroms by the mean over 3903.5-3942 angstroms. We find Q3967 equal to 1.89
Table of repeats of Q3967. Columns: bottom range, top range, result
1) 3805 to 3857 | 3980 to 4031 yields 2.39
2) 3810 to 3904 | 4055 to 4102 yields 2.32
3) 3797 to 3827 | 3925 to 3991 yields 1.18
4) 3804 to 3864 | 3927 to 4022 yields 1.72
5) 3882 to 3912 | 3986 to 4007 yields 1.62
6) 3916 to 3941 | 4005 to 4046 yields 2.35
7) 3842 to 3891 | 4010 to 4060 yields 2.27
